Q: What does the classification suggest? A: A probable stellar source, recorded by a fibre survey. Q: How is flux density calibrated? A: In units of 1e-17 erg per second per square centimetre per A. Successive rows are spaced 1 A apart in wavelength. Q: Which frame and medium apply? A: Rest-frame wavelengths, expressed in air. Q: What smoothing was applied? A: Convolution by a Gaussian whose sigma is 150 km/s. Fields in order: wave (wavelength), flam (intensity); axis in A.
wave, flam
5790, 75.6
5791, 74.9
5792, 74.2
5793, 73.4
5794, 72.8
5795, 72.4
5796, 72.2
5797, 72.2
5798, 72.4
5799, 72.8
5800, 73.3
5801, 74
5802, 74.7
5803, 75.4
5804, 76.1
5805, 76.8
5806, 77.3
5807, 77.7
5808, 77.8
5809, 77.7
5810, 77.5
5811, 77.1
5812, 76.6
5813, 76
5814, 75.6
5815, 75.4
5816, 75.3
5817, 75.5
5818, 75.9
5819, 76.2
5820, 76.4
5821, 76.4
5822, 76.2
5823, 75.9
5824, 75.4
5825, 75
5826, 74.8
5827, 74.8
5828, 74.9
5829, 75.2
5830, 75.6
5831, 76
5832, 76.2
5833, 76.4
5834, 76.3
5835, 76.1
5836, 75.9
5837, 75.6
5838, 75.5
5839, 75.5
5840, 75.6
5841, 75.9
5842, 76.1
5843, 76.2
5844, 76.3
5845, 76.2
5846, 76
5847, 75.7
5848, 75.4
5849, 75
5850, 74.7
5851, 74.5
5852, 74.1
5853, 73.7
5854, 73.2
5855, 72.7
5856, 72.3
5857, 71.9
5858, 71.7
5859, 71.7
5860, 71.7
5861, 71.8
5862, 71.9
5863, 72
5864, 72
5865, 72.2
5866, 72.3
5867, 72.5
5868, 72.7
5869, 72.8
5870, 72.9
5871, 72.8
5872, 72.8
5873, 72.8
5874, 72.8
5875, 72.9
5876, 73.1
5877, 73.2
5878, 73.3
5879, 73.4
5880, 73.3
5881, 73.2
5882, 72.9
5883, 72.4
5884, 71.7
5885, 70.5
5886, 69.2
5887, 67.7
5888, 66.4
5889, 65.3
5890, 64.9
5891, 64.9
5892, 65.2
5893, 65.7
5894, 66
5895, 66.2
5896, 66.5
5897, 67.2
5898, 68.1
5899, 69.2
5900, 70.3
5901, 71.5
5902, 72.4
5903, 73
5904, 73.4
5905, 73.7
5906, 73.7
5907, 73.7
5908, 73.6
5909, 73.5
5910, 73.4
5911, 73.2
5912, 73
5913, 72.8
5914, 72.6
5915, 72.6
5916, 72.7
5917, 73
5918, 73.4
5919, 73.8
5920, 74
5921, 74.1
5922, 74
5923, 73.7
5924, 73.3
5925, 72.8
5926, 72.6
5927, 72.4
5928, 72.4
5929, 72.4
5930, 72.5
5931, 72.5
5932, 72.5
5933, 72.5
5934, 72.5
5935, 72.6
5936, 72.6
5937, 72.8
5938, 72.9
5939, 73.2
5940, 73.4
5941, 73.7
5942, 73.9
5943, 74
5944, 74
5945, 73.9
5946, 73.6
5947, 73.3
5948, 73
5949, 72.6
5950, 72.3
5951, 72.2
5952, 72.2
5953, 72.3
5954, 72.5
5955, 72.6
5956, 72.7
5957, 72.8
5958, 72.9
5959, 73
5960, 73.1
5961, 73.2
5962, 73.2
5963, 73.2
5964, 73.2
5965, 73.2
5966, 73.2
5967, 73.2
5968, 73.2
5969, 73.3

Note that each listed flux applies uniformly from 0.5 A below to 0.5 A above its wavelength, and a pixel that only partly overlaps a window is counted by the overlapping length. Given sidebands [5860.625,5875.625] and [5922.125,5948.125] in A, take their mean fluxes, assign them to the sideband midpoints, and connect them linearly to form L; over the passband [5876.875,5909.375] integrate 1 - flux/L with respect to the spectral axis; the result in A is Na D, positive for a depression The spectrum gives 1.2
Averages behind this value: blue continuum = 72.5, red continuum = 73.1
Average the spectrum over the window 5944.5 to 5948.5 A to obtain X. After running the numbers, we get 73.4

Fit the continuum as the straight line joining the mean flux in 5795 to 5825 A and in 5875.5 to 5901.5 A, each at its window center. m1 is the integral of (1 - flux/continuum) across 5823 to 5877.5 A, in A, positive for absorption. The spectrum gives -1.4 A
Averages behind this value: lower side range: 75.5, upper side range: 69.3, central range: 74.2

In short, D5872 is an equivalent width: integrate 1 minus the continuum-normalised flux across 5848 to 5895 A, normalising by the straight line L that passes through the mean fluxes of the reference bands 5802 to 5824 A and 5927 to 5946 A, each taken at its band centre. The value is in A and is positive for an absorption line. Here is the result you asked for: 2.1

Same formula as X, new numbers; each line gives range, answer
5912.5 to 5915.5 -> 72.7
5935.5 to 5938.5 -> 72.8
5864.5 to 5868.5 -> 72.4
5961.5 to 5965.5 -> 73.2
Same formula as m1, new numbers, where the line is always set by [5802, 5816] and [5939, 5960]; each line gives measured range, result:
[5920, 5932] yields 0.1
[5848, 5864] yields 0.5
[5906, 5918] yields 0.1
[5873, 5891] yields 0.9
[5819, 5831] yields 0.1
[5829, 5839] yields 0.0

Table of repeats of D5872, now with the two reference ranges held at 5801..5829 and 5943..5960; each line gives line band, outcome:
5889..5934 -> 1.5 A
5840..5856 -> 0.1 A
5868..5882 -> 0.3 A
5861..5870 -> 0.3 A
